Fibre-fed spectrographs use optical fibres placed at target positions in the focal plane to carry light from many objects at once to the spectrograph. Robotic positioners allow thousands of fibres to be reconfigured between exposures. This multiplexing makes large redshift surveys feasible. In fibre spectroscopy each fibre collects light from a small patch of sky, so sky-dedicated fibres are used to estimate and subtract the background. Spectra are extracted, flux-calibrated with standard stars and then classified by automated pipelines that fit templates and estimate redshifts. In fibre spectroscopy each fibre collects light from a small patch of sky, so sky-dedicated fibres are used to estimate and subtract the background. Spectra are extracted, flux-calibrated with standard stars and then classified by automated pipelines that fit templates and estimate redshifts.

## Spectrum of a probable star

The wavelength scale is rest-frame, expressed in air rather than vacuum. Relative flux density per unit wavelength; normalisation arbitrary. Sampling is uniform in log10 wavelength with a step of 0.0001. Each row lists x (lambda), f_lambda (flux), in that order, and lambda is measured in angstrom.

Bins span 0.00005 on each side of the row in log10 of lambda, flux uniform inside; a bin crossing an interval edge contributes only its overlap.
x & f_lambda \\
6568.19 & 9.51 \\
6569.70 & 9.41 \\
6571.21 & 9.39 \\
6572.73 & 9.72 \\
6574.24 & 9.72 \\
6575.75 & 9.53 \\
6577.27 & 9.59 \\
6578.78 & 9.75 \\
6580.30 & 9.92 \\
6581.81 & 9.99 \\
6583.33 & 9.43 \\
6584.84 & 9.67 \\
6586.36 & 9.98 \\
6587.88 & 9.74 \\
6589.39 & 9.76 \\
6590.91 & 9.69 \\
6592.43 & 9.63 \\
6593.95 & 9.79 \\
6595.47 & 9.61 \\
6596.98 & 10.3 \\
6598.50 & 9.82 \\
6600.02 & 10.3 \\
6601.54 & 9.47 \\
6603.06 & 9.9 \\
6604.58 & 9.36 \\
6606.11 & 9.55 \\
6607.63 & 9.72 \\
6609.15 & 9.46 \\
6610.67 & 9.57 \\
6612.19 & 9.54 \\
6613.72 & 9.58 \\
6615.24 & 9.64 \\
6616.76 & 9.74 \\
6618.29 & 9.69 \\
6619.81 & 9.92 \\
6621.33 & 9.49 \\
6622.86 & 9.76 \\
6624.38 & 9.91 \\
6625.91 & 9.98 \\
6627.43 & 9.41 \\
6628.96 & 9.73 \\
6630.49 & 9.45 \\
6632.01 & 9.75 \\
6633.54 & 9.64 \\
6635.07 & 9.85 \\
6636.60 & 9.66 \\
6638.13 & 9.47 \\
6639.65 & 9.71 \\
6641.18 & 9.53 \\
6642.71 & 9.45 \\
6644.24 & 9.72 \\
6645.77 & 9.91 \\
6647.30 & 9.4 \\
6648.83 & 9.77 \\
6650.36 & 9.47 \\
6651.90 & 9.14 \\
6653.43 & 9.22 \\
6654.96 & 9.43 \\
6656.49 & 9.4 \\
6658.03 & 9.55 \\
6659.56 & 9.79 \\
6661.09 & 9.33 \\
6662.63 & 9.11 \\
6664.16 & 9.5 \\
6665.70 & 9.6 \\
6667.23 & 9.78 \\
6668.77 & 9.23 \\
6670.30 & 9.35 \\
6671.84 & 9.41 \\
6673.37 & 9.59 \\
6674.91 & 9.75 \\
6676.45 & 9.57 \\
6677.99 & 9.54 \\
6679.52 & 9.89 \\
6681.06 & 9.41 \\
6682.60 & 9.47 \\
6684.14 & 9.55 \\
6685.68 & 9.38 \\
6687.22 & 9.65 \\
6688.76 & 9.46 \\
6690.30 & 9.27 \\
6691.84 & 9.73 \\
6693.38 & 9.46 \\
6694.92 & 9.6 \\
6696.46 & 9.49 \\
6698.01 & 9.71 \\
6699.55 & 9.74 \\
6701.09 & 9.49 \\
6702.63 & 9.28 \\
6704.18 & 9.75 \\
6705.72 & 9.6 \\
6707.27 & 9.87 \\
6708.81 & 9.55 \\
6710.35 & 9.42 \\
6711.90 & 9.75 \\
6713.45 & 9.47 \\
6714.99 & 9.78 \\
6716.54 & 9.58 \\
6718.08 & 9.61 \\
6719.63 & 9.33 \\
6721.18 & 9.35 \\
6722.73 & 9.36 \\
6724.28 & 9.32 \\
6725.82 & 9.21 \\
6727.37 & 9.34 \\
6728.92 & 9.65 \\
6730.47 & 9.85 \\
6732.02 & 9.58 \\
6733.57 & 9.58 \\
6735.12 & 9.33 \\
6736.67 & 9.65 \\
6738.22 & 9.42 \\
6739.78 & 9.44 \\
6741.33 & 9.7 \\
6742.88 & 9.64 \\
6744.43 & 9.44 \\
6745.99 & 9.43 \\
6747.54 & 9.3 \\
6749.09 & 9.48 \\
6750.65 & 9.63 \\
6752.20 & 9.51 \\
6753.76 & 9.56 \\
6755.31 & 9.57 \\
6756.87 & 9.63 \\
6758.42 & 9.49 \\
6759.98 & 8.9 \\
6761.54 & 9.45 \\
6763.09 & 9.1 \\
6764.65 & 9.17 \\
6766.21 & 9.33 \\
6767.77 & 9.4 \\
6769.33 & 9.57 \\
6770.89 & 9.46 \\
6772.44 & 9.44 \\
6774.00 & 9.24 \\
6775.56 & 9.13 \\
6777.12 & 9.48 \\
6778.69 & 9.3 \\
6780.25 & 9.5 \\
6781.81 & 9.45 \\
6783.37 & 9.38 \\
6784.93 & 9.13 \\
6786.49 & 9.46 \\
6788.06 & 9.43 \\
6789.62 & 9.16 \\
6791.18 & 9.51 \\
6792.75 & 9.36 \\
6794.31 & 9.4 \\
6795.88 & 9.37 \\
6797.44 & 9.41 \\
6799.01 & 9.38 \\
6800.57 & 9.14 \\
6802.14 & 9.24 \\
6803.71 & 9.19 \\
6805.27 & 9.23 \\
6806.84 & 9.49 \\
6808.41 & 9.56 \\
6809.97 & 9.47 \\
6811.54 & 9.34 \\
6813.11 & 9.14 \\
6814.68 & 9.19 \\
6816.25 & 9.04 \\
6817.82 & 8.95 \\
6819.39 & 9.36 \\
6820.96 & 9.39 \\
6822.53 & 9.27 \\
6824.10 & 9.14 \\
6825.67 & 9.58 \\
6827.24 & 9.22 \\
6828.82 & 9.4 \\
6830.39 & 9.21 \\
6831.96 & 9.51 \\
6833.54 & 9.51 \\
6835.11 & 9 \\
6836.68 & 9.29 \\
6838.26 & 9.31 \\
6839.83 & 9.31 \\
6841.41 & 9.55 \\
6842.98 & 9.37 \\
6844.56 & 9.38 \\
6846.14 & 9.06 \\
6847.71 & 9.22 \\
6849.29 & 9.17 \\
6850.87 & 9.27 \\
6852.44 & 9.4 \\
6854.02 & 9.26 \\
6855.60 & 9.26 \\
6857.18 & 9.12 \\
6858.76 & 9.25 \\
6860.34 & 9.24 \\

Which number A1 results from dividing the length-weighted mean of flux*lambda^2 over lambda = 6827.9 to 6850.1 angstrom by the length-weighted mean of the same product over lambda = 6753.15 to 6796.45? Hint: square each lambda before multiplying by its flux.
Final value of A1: 1.01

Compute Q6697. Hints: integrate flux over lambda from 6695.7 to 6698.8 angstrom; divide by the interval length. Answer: 9.58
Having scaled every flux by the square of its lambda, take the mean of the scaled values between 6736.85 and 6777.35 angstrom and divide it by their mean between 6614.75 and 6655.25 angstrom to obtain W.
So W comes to 1.0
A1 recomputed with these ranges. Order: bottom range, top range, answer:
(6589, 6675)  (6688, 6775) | 1.02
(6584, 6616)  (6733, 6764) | 1.02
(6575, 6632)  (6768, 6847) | 1.02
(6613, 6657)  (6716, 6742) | 1.01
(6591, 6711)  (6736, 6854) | 1.02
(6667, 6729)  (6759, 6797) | 1.00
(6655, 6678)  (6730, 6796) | 1.02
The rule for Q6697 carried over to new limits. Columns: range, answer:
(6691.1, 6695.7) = 9.6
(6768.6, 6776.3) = 9.38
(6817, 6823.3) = 9.24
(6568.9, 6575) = 9.57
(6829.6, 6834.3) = 9.41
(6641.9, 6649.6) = 9.65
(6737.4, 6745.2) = 9.53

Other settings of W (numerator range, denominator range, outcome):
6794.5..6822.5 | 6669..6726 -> 1.01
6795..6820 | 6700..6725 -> 1.00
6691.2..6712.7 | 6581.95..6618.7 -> 1.02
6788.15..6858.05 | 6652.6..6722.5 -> 1.02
